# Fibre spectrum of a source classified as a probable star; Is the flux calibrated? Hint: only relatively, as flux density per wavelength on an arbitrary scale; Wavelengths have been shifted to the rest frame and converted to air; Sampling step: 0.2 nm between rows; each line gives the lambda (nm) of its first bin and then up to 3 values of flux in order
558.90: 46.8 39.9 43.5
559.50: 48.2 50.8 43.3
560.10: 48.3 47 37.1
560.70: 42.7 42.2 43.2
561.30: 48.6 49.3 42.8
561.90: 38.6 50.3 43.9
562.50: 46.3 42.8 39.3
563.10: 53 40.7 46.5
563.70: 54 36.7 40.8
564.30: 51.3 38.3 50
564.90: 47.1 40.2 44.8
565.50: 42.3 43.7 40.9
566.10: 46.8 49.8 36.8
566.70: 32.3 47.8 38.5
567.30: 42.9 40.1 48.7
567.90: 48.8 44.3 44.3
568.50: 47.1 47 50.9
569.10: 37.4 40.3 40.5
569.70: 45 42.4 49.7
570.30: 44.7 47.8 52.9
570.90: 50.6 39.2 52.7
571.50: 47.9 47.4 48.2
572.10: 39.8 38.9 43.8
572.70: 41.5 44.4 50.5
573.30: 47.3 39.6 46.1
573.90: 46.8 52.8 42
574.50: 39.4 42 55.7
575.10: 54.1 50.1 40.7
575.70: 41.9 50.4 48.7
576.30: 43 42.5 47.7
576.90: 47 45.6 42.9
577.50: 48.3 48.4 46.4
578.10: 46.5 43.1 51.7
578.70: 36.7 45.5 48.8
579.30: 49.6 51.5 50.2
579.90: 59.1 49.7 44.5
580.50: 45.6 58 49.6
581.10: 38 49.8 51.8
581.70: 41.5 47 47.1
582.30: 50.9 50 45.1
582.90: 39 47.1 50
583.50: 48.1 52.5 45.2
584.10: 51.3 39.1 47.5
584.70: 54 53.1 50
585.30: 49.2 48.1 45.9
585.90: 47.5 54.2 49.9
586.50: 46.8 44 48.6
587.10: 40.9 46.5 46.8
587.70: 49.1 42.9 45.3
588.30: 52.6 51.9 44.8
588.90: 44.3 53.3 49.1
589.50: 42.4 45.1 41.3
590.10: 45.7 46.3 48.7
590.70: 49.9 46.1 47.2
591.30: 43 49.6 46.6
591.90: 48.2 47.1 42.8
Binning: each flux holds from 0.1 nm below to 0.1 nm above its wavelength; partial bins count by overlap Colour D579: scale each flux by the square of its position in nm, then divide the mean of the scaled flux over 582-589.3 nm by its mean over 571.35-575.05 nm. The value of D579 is 1.10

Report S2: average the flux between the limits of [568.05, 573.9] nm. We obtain 45.3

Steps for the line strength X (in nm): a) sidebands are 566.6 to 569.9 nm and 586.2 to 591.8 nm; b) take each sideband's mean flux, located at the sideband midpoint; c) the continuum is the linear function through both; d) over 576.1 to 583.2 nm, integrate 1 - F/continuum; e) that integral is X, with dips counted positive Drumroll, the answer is -0.29 nm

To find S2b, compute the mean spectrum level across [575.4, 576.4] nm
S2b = 44.9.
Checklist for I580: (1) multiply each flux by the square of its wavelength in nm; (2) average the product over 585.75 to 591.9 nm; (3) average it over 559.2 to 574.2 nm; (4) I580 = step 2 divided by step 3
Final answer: 1.1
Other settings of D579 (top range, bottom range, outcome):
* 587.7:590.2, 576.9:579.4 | 1.05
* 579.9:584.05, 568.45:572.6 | 1.10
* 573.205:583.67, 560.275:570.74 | 1.11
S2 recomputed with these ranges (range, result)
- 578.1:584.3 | 47.8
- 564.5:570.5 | 43.9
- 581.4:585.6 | 48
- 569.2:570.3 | 43.7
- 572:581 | 46.6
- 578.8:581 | 50.2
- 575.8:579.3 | 46.2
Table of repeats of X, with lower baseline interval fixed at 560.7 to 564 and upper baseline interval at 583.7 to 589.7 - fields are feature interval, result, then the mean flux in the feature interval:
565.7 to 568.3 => 0.12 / 43.2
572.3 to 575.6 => 0.03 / 45.8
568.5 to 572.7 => 0.05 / 45.3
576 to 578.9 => 0.06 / 45.6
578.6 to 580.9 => -0.10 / 49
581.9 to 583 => 0.02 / 46.5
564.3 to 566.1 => 0.04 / 44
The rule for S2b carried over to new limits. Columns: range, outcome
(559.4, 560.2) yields 47.6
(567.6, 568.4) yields 46.5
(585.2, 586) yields 47.7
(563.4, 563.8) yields 50.2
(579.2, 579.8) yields 50.4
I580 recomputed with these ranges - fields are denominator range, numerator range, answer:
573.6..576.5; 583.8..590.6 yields 1.06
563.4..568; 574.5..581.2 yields 1.12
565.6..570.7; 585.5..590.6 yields 1.14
